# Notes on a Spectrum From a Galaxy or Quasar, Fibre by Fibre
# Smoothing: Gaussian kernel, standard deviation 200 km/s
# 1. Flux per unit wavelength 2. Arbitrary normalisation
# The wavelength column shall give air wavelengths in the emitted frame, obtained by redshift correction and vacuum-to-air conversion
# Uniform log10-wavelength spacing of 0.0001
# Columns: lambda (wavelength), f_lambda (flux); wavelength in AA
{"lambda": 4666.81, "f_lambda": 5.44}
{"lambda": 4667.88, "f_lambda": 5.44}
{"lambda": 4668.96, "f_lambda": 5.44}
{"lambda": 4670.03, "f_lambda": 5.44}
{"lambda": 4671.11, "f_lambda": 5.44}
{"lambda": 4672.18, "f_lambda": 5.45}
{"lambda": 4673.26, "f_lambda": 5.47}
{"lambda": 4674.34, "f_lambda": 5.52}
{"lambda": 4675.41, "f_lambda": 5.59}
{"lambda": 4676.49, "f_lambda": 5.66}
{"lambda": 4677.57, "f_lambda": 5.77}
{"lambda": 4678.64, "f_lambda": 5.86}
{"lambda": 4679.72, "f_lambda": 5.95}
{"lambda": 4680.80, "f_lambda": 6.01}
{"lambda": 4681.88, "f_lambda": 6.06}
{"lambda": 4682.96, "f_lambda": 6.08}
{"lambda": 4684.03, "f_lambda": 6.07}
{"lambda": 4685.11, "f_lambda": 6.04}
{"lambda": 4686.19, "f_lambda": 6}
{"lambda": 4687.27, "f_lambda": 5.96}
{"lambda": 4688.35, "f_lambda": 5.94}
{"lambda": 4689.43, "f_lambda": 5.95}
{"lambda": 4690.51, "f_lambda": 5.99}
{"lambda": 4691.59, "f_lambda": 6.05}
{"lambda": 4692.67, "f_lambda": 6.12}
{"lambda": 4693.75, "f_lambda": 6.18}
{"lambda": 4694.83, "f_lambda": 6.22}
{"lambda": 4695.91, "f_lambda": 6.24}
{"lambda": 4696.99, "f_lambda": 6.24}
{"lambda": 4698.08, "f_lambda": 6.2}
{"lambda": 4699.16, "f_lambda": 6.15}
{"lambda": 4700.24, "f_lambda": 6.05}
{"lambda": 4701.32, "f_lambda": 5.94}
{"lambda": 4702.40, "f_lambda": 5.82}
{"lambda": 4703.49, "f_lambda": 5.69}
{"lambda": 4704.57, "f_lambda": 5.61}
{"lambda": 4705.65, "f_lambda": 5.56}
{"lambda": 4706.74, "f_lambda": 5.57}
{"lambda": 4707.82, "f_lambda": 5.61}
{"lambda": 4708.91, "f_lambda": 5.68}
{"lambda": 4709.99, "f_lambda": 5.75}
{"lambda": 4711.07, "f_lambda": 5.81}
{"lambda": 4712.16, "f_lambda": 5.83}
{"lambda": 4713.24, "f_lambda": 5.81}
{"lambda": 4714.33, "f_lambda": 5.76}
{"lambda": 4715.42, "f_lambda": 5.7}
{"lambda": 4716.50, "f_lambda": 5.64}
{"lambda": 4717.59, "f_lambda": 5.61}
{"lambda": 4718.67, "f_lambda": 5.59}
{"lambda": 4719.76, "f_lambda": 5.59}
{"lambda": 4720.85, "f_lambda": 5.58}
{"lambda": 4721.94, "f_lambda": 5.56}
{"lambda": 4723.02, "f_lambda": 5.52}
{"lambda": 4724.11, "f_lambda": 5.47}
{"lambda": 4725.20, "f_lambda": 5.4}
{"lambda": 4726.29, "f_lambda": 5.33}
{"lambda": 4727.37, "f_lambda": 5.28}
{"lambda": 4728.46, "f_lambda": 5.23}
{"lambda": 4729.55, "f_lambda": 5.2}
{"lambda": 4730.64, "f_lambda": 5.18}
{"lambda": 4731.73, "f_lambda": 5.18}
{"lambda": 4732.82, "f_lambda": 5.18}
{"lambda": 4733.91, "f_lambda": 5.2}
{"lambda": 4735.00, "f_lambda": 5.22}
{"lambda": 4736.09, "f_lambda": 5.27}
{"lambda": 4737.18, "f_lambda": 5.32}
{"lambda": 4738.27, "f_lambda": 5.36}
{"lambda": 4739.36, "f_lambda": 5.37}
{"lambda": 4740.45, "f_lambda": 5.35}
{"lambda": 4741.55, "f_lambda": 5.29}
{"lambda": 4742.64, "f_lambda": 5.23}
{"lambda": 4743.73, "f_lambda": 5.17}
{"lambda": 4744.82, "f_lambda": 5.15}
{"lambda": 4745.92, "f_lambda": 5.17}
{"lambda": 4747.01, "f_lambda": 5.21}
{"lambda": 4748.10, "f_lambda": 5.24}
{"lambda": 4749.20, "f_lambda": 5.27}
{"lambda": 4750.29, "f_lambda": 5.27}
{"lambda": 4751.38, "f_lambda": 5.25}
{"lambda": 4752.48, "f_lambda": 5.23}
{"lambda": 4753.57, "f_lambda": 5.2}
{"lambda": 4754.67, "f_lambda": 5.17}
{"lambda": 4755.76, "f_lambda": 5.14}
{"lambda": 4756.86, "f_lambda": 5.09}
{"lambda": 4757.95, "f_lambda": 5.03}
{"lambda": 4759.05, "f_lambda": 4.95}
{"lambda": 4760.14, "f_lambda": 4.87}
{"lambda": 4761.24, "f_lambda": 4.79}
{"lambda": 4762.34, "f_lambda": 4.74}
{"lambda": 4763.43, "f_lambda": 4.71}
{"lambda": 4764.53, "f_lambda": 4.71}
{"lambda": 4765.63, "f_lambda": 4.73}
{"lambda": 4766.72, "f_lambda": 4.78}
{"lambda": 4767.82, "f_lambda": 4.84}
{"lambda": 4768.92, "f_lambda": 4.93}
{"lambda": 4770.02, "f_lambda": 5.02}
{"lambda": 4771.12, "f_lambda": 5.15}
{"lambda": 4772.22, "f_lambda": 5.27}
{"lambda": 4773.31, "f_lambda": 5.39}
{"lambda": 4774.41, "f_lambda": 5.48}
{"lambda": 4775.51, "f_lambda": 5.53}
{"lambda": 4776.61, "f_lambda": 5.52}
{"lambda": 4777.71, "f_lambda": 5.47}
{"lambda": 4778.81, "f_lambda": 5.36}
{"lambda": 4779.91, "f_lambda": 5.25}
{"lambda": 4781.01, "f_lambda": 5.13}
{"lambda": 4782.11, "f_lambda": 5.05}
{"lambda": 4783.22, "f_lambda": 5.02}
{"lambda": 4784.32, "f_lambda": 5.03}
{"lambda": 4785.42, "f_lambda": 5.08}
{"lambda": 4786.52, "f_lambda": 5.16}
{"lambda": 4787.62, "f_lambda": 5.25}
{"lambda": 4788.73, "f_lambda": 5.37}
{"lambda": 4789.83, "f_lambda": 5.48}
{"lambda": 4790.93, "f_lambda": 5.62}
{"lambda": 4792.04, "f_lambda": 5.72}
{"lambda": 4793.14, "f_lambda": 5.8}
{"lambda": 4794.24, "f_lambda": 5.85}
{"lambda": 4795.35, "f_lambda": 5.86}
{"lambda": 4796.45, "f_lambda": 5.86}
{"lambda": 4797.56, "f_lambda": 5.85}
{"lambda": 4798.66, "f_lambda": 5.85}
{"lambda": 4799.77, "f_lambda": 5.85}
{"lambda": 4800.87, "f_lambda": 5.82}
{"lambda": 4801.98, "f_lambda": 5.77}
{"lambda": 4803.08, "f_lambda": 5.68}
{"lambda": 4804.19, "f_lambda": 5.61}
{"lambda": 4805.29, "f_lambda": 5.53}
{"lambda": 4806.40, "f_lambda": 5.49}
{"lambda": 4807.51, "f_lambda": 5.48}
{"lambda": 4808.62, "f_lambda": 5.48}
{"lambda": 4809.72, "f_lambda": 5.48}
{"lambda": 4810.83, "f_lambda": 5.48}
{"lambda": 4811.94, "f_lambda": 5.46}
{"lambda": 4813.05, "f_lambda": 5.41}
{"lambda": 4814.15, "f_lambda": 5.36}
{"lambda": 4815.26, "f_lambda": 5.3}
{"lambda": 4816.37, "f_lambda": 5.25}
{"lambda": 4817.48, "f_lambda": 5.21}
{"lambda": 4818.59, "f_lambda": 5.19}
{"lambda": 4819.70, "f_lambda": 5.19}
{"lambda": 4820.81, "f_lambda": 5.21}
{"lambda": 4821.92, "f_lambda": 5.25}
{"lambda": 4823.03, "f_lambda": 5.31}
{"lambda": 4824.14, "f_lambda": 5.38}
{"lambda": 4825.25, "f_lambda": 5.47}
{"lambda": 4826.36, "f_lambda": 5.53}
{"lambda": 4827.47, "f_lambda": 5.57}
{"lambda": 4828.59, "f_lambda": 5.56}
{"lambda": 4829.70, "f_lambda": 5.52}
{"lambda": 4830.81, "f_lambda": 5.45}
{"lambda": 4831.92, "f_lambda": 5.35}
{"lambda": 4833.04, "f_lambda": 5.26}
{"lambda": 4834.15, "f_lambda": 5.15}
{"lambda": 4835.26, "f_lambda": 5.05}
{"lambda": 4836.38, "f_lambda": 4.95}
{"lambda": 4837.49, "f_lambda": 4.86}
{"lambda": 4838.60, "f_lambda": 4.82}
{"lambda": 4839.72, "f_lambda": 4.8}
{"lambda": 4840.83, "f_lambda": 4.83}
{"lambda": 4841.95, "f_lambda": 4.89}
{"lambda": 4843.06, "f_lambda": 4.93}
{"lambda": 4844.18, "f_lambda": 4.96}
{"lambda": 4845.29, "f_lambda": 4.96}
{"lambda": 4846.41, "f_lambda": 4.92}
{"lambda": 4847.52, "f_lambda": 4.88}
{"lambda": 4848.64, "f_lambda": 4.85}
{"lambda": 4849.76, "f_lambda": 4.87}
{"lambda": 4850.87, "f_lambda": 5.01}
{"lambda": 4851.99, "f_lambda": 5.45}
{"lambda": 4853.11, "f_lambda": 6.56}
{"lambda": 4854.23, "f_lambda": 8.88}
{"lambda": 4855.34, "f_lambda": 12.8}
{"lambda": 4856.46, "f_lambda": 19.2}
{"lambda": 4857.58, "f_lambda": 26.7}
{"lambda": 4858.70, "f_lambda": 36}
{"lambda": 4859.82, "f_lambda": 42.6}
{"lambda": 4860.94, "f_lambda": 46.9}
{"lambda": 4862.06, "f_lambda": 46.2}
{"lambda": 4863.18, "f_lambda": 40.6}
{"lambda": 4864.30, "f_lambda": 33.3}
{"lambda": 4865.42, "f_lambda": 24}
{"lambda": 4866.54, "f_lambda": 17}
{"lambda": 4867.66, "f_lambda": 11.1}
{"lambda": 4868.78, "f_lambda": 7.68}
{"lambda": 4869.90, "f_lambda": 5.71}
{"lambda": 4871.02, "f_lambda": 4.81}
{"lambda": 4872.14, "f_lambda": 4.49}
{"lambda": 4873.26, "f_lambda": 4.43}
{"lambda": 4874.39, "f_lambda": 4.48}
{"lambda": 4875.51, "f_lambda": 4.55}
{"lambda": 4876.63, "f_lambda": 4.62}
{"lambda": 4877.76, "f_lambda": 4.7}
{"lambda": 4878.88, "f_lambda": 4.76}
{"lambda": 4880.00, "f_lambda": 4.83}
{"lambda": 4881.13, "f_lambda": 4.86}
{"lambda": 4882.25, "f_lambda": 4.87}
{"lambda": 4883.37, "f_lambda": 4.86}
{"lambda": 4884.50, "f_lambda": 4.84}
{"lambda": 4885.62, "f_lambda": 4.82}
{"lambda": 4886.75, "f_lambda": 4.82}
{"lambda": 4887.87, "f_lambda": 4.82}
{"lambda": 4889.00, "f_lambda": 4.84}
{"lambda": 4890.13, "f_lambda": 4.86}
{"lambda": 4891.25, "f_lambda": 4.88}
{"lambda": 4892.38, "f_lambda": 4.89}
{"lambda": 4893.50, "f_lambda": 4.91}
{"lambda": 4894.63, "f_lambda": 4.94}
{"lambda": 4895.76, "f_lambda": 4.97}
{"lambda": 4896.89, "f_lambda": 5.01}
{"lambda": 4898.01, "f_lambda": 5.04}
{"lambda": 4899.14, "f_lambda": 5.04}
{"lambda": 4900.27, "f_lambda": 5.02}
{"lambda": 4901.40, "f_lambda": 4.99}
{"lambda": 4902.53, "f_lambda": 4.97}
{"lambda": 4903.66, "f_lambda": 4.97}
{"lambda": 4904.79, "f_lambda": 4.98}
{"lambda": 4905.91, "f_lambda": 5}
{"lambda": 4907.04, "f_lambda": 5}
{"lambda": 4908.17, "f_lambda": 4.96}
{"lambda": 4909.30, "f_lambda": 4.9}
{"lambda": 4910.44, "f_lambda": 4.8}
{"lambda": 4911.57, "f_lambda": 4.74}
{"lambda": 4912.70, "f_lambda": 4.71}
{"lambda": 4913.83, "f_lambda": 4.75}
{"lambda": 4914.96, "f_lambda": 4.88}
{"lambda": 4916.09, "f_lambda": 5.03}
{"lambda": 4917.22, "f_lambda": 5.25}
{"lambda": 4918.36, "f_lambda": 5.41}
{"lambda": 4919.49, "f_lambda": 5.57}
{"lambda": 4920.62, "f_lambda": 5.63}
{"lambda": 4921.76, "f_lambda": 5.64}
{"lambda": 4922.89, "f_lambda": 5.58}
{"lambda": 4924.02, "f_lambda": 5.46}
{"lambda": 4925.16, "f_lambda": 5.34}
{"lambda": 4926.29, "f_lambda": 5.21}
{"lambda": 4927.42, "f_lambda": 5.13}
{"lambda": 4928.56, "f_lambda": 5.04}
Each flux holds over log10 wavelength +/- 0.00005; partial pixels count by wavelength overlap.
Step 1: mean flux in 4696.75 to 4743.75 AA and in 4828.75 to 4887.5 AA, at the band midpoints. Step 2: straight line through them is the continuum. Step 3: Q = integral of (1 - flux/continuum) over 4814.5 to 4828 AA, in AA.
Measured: 5.8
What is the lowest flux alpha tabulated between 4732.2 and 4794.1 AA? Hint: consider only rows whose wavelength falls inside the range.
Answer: 4.71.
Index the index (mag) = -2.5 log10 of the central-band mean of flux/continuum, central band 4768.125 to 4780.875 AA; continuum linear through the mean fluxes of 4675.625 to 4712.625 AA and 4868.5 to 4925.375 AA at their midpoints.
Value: 0.05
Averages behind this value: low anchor 5.93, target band 5.29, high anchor 5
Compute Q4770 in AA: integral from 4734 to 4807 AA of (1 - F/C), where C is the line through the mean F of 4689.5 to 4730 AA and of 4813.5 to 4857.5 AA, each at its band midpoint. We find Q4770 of 7.6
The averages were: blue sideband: 5.75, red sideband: 6.07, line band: 5.29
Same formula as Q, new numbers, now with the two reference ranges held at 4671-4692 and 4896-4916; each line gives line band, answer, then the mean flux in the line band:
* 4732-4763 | 2.3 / 5.17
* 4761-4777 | 1.3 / 5.04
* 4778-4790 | 0.5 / 5.19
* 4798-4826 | -0.8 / 5.46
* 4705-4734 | 0.9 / 5.52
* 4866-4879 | -3.8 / 6.57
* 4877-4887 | 0.4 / 4.81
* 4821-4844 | 0.2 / 5.19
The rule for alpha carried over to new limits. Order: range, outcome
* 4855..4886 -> 4.43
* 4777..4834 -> 5.02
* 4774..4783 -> 5.05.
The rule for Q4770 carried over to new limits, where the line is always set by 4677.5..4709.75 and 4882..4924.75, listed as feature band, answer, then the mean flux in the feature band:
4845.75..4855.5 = -1.8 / 6.2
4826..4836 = -0.1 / 5.37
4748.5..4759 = 0.9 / 5.17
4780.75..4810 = -0.2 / 5.53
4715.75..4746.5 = 2.3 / 5.35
